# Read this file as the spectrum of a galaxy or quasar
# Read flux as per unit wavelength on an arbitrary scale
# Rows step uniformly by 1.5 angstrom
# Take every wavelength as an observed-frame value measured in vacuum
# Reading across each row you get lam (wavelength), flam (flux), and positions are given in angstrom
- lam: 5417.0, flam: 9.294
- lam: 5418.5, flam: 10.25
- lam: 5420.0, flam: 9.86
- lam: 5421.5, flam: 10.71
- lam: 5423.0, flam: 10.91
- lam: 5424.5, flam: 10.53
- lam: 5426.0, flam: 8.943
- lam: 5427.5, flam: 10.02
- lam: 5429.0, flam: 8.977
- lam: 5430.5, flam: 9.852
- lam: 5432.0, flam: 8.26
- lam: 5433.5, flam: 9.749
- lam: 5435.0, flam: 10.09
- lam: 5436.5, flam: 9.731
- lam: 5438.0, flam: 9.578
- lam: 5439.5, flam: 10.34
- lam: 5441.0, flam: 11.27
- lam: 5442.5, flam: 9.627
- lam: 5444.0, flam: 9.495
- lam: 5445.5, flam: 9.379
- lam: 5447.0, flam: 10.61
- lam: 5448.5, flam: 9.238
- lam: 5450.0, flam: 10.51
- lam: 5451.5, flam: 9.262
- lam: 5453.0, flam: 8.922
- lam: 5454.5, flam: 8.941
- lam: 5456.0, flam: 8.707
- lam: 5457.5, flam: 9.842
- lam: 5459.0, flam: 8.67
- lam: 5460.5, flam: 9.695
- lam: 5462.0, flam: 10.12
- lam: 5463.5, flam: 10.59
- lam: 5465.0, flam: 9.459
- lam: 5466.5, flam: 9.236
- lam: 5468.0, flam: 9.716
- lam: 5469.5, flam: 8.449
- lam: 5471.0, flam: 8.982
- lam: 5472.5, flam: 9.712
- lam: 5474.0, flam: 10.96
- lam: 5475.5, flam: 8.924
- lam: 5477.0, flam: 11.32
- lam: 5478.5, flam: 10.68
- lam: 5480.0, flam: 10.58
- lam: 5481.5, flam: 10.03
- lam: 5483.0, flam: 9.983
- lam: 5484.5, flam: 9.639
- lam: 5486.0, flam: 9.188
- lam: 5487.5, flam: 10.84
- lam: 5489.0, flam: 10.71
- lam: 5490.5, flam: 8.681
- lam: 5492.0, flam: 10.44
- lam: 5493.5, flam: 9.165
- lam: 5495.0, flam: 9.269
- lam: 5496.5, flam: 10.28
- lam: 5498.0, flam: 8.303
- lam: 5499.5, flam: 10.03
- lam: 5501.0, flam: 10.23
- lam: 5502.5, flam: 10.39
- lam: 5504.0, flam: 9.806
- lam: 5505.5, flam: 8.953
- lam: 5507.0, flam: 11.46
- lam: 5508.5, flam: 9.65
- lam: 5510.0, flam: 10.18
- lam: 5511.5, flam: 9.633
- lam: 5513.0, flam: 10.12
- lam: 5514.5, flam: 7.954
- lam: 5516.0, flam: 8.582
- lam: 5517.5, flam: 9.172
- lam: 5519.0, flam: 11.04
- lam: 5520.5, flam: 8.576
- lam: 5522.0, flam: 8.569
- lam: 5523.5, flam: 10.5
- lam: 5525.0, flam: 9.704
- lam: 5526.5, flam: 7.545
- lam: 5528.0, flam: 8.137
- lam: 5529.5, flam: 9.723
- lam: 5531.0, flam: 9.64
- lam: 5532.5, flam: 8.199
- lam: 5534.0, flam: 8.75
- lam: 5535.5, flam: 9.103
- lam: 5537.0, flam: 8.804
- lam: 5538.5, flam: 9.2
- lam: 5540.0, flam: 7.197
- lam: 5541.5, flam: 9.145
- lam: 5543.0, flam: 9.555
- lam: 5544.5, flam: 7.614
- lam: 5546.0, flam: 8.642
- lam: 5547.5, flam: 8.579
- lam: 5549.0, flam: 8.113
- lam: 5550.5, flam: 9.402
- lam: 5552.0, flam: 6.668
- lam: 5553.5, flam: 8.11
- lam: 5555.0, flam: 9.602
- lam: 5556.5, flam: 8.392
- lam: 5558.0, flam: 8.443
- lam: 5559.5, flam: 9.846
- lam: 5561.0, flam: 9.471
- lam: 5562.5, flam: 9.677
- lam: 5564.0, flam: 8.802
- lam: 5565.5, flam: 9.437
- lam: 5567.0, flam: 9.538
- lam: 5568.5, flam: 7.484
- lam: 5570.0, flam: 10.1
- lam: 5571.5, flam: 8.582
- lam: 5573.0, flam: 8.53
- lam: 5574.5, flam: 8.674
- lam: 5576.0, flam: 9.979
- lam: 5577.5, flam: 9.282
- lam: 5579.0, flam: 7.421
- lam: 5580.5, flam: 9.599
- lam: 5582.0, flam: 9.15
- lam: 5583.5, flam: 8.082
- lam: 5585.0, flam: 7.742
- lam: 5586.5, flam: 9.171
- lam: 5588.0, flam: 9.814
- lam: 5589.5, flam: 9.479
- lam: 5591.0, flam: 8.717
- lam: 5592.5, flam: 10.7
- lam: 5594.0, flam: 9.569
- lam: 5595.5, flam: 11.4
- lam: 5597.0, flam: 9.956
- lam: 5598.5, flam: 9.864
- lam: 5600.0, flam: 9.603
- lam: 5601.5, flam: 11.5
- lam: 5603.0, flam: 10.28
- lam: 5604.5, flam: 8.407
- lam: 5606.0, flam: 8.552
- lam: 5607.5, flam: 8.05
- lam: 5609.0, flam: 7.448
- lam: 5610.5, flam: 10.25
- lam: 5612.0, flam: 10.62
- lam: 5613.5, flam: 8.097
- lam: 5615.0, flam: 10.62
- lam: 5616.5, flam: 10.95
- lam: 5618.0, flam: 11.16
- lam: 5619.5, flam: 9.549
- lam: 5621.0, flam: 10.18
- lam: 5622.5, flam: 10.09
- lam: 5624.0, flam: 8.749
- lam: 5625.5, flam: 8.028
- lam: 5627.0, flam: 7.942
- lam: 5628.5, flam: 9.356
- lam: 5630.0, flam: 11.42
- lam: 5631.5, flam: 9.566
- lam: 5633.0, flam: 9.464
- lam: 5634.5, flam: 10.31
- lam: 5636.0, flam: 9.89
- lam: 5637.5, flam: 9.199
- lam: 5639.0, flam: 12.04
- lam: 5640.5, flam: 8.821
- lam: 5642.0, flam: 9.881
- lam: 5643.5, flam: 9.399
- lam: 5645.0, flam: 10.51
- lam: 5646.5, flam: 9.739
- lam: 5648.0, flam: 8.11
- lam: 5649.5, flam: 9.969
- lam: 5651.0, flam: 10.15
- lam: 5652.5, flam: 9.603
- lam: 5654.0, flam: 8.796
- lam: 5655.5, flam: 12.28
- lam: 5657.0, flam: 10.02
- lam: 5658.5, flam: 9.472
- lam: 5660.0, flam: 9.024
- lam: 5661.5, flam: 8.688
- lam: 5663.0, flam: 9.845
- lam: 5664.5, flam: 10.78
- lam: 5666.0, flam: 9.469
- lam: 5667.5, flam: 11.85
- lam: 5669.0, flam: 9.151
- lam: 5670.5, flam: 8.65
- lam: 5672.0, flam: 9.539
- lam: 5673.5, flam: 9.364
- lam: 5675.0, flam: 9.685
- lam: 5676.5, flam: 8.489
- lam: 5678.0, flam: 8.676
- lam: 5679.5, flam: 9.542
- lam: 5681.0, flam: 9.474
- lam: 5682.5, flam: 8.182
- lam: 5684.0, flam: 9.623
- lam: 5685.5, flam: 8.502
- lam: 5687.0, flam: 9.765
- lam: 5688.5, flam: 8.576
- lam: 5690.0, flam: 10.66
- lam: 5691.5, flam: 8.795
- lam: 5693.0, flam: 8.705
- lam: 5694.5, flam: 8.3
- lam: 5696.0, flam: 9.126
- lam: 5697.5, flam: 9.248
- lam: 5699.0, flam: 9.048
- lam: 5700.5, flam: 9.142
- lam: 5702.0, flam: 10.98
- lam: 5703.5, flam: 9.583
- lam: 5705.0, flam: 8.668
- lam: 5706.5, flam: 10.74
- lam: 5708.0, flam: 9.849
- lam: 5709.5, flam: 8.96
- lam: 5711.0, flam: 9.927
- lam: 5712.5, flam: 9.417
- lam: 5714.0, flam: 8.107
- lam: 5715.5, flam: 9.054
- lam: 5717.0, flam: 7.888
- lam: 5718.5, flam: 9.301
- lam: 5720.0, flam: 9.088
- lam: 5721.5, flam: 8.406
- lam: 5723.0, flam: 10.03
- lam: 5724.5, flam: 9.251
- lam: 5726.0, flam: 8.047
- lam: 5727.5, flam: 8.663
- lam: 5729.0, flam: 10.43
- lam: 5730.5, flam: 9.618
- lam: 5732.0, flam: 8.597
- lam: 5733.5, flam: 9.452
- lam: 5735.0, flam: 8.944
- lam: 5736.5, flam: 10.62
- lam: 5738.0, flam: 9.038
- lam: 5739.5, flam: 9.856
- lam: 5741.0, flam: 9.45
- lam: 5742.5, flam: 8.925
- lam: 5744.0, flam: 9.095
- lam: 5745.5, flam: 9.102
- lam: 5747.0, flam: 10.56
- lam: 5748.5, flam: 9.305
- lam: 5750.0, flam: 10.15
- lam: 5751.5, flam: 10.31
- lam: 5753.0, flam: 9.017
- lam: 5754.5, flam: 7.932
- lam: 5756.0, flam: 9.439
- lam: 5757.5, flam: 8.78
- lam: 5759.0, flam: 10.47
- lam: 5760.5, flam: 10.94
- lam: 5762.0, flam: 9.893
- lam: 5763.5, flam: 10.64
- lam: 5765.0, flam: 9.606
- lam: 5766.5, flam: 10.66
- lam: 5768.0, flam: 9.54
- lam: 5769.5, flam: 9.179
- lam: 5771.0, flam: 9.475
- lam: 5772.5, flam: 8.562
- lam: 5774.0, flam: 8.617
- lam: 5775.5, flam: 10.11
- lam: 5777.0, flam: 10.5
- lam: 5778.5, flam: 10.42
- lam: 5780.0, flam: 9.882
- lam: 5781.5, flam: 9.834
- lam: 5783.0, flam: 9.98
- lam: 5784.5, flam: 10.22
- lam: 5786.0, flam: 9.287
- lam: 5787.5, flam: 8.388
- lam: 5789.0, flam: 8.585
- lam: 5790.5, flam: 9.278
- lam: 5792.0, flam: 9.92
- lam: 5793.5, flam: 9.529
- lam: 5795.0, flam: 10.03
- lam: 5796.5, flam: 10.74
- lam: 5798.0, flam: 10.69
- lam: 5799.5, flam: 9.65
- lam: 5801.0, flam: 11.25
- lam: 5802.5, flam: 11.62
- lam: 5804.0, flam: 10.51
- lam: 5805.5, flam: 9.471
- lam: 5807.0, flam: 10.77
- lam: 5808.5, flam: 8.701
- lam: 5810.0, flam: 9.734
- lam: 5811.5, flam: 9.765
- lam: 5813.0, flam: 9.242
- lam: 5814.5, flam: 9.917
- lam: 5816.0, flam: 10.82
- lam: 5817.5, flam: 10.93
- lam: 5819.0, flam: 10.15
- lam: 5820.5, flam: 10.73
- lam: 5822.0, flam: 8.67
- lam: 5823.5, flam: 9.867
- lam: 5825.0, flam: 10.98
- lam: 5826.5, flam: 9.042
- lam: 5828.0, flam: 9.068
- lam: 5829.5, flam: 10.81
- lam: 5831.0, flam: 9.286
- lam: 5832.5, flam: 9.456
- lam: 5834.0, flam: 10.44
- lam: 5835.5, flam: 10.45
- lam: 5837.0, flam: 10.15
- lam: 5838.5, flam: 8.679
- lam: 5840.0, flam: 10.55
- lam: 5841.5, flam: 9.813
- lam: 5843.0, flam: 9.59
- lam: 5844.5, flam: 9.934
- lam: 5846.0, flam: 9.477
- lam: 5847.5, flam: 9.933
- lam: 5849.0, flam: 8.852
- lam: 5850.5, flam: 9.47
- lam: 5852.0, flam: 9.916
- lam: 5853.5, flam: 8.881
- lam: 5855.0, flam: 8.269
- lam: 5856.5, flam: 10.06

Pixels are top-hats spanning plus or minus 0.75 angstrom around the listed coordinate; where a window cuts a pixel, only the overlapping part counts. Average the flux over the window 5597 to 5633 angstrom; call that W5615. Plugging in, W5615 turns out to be 9.58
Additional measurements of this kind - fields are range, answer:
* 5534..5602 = 9.05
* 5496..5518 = 9.65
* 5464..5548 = 9.45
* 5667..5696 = 9.21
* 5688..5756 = 9.29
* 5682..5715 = 9.27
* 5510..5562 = 8.9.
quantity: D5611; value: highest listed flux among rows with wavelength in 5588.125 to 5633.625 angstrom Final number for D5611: 11.5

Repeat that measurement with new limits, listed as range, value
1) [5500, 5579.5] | 11.46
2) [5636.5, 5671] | 12.28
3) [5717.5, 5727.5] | 10.03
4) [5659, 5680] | 11.85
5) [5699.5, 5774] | 10.98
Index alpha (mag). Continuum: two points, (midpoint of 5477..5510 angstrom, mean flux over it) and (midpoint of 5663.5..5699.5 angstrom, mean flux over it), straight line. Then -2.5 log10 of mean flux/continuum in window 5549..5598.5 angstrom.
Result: 0.068 mag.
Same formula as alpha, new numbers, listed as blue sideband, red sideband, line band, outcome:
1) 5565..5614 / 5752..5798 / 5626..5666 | -0.044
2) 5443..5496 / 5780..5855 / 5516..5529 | 0.069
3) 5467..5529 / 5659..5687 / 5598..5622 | -0.025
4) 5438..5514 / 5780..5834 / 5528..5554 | 0.143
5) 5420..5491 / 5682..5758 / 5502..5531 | 0.024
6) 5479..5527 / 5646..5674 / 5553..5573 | 0.077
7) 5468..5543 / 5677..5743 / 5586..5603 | -0.069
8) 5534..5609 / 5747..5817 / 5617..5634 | -0.045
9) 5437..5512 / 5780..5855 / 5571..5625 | 0.042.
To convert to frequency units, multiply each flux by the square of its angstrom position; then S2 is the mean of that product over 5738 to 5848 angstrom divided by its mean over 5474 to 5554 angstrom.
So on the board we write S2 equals 1.16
